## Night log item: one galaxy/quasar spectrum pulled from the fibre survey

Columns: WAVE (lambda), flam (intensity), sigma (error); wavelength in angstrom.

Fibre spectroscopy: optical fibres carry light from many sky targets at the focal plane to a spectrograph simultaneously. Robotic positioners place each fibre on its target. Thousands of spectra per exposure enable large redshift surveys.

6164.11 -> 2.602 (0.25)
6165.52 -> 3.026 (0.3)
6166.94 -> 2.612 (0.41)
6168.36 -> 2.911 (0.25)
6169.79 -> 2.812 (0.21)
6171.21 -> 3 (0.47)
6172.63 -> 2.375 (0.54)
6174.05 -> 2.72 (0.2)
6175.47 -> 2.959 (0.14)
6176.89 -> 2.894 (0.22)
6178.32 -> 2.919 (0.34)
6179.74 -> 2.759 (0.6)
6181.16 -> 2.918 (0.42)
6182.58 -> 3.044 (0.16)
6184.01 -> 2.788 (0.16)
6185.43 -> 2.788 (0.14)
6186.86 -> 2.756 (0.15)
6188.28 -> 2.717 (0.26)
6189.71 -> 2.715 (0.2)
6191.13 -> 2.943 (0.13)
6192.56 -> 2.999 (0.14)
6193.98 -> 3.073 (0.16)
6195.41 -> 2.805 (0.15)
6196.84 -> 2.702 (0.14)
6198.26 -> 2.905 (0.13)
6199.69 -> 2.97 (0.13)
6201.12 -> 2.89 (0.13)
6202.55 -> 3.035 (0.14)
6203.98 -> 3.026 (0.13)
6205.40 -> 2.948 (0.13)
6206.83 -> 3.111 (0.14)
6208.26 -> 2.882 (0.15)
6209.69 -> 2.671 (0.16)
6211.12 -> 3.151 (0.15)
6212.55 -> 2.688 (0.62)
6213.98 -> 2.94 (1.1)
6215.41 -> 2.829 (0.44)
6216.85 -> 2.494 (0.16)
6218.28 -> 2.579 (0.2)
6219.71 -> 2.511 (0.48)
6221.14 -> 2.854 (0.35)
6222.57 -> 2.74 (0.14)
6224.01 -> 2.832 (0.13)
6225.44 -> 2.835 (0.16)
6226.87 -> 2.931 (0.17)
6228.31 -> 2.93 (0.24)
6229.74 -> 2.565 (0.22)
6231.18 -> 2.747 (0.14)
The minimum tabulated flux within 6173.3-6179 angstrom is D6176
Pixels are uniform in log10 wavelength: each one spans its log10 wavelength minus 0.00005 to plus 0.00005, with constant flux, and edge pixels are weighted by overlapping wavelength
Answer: 2.72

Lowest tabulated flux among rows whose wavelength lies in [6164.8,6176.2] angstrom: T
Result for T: 2.375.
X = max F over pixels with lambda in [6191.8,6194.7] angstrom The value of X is 3.073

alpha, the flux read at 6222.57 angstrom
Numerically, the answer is 2.74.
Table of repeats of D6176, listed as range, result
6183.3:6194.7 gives 2.715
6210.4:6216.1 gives 2.688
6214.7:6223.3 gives 2.494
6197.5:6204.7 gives 2.89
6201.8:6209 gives 2.882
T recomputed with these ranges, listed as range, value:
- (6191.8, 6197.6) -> 2.702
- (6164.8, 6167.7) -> 2.612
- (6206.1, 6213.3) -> 2.671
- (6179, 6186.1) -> 2.759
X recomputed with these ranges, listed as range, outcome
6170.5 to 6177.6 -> 3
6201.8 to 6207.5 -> 3.111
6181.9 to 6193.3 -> 3.044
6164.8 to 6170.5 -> 3.026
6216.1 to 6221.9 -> 2.854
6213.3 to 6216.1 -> 2.94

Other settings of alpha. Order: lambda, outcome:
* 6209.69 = 2.671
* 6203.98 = 3.026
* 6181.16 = 2.918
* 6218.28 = 2.579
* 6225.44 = 2.835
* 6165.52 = 3.026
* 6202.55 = 3.035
